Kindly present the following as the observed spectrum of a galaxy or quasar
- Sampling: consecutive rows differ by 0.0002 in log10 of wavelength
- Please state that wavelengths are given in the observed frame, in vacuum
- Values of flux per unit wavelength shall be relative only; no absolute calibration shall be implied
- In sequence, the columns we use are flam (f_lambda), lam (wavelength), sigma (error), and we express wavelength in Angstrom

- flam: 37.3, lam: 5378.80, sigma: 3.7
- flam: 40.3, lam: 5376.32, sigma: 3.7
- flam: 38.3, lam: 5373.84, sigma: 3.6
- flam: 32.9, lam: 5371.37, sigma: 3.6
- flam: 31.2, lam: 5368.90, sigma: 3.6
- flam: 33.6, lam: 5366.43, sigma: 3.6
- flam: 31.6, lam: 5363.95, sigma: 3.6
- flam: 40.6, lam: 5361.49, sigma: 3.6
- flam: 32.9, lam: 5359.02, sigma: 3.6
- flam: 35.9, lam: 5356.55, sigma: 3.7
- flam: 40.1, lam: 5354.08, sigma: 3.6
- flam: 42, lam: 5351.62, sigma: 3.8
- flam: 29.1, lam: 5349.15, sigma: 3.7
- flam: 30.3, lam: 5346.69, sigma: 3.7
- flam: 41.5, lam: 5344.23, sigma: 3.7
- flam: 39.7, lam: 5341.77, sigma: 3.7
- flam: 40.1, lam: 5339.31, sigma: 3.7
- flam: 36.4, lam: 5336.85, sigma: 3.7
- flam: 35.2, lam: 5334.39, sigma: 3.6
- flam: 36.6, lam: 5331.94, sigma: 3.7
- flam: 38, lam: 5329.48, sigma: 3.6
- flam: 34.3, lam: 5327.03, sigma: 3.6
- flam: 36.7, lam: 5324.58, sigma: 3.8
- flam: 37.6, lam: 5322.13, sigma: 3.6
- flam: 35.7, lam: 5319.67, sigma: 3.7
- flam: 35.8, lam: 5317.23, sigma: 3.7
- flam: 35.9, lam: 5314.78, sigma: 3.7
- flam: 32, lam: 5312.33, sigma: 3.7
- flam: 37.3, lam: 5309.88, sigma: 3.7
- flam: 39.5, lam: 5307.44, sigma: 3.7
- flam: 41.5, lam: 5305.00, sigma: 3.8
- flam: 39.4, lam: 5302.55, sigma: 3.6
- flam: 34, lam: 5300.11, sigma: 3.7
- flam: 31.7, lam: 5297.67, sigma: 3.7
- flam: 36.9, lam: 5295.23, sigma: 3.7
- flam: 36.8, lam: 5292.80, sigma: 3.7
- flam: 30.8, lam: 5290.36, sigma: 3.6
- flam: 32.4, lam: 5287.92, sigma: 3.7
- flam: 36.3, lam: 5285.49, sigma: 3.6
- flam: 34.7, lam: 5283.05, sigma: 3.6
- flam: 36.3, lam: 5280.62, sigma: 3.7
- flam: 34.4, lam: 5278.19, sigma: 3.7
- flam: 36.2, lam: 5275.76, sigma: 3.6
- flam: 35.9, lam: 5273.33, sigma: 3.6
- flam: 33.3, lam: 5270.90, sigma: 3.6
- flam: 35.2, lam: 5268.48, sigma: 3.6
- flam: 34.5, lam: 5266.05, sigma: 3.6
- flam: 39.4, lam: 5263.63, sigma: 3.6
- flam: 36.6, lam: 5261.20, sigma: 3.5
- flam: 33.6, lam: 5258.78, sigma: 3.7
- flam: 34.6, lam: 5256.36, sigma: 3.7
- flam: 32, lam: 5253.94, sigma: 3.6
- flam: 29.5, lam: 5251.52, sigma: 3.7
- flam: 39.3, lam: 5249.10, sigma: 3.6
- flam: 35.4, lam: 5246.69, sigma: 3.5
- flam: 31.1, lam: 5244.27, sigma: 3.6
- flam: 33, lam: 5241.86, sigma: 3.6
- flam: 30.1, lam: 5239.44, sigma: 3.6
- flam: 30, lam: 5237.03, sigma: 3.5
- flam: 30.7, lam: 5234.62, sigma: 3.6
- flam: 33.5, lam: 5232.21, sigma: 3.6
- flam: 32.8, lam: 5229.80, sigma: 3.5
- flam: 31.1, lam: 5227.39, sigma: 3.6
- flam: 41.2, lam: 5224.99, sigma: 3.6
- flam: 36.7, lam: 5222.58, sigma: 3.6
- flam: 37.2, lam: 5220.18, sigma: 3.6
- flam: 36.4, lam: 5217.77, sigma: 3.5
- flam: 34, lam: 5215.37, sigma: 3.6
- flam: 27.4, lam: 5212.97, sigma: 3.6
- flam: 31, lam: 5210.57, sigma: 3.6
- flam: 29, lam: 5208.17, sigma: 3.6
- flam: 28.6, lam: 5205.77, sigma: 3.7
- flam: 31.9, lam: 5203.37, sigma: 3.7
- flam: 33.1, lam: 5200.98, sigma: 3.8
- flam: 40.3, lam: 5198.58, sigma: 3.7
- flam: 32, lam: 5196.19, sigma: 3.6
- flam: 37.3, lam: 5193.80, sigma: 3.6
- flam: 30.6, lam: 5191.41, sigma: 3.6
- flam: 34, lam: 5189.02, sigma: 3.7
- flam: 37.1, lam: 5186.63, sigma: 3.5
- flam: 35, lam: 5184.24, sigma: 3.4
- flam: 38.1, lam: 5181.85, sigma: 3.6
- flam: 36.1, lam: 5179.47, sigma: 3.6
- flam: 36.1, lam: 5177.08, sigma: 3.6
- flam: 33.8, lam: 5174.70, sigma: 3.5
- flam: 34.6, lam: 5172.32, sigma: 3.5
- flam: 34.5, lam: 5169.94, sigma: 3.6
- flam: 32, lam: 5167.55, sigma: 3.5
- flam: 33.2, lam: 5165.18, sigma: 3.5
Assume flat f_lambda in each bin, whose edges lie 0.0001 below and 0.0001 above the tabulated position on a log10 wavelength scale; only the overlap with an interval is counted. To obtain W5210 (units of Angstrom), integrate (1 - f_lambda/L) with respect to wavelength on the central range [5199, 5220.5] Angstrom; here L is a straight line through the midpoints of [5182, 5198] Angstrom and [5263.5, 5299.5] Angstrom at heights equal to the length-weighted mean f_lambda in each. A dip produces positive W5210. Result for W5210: 1.6 Angstrom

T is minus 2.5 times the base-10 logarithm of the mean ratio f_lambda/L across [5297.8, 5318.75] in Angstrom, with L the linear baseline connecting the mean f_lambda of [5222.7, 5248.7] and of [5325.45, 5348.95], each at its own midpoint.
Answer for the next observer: -0.031 mag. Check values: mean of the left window 33.3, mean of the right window 36.6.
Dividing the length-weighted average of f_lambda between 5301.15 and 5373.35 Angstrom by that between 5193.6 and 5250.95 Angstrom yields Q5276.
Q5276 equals 1.1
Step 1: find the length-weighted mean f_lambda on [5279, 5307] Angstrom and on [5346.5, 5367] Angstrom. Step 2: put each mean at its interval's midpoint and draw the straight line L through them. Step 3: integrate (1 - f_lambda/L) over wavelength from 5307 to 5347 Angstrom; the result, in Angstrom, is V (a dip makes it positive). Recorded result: -1.4 Angstrom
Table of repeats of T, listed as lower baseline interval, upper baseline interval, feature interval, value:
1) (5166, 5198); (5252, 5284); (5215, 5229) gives -0.038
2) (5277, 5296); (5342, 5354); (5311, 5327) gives 0.005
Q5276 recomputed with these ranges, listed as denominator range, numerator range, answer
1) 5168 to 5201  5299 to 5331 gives 1.04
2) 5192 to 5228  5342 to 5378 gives 1.06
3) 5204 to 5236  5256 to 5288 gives 1.07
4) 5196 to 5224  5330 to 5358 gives 1.11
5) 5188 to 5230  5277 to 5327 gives 1.06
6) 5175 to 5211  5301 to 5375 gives 1.07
